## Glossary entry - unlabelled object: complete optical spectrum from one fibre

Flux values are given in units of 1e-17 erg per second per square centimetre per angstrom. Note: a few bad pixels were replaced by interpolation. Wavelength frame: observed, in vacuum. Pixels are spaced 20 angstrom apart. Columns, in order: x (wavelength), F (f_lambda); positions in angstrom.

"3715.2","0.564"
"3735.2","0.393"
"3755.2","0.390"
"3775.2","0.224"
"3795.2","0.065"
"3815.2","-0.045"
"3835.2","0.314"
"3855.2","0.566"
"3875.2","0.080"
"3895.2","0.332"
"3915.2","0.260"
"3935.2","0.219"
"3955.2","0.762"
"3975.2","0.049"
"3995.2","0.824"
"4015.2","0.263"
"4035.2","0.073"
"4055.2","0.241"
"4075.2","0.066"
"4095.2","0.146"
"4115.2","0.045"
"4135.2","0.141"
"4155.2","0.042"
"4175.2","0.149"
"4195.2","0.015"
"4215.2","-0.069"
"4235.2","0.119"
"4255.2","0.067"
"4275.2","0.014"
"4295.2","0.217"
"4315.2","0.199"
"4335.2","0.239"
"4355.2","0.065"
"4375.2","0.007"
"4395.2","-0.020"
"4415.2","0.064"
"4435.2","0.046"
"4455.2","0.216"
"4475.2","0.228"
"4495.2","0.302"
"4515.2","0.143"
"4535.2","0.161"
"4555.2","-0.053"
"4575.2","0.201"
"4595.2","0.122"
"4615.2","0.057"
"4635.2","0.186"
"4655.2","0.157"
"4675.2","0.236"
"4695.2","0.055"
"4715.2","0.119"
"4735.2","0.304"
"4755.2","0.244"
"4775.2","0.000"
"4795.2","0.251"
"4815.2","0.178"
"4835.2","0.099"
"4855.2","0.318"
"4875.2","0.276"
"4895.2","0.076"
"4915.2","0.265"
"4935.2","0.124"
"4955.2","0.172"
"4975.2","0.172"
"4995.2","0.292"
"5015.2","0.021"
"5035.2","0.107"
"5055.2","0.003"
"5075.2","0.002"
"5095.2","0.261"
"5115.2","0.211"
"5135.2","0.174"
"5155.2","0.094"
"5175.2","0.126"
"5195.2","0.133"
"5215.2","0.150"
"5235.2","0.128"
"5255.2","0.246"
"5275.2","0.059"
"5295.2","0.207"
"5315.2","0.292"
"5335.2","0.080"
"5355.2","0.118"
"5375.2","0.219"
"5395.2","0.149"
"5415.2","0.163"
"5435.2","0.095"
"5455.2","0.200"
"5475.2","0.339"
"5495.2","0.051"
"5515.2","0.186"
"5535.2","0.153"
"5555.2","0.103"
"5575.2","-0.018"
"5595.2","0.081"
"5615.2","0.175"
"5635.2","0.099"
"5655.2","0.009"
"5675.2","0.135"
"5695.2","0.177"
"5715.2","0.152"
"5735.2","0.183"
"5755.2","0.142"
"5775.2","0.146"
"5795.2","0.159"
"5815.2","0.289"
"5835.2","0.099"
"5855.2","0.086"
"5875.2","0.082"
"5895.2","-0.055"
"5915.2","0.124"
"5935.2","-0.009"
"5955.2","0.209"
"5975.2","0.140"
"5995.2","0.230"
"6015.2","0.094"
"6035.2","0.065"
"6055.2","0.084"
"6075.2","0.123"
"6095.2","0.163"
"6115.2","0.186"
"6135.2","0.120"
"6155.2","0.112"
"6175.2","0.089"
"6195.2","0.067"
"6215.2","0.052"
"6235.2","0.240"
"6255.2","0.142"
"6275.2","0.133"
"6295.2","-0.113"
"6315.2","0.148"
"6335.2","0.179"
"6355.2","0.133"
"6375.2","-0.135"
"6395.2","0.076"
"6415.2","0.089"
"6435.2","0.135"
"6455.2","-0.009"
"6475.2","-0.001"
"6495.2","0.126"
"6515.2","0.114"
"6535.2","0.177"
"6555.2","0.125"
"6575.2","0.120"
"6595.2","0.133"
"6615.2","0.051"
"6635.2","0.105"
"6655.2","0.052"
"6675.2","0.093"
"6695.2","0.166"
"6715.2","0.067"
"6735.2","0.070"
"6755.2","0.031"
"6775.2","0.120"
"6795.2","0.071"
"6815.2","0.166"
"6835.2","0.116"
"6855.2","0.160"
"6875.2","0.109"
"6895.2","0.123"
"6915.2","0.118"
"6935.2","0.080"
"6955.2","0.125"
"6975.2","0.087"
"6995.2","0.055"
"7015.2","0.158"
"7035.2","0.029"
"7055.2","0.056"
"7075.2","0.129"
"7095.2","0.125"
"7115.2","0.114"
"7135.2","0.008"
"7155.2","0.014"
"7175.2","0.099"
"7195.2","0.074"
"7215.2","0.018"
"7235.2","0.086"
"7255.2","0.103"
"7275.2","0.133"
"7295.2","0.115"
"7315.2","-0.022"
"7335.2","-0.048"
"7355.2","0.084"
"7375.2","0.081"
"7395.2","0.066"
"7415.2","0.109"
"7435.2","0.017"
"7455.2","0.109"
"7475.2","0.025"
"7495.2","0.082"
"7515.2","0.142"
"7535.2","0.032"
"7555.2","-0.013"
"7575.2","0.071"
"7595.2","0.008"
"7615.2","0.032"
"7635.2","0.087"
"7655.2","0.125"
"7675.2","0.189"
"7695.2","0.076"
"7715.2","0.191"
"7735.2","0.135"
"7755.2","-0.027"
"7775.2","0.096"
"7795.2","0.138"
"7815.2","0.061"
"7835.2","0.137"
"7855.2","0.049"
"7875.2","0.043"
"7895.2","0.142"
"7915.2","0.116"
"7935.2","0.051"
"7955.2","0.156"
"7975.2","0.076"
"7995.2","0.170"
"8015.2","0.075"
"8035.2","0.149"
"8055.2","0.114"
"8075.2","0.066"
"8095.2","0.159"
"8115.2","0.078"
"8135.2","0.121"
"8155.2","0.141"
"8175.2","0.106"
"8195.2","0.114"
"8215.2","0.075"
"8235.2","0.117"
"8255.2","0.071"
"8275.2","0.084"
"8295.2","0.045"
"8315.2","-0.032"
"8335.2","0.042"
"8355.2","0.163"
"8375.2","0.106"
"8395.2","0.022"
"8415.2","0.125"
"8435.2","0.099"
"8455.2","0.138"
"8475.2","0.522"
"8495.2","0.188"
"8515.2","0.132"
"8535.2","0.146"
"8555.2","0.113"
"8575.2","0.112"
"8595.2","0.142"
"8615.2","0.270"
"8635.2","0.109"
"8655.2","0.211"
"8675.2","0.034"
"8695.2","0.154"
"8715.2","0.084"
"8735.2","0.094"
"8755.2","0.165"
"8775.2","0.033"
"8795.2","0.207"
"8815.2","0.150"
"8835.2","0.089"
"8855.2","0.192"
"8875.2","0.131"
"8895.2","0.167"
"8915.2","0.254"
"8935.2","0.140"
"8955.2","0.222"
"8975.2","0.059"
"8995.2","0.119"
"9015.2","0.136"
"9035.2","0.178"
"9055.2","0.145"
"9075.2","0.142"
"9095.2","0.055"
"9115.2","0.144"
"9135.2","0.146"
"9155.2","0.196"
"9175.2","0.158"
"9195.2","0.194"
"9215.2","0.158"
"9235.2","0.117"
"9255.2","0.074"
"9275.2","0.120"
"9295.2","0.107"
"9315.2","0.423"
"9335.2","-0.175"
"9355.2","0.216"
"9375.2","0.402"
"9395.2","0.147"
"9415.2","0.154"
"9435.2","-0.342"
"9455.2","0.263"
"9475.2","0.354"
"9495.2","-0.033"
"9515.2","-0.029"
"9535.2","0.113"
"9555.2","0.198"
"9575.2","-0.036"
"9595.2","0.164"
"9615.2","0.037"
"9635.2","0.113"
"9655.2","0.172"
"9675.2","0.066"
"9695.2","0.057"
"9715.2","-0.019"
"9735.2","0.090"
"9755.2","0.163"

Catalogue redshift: 1.275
